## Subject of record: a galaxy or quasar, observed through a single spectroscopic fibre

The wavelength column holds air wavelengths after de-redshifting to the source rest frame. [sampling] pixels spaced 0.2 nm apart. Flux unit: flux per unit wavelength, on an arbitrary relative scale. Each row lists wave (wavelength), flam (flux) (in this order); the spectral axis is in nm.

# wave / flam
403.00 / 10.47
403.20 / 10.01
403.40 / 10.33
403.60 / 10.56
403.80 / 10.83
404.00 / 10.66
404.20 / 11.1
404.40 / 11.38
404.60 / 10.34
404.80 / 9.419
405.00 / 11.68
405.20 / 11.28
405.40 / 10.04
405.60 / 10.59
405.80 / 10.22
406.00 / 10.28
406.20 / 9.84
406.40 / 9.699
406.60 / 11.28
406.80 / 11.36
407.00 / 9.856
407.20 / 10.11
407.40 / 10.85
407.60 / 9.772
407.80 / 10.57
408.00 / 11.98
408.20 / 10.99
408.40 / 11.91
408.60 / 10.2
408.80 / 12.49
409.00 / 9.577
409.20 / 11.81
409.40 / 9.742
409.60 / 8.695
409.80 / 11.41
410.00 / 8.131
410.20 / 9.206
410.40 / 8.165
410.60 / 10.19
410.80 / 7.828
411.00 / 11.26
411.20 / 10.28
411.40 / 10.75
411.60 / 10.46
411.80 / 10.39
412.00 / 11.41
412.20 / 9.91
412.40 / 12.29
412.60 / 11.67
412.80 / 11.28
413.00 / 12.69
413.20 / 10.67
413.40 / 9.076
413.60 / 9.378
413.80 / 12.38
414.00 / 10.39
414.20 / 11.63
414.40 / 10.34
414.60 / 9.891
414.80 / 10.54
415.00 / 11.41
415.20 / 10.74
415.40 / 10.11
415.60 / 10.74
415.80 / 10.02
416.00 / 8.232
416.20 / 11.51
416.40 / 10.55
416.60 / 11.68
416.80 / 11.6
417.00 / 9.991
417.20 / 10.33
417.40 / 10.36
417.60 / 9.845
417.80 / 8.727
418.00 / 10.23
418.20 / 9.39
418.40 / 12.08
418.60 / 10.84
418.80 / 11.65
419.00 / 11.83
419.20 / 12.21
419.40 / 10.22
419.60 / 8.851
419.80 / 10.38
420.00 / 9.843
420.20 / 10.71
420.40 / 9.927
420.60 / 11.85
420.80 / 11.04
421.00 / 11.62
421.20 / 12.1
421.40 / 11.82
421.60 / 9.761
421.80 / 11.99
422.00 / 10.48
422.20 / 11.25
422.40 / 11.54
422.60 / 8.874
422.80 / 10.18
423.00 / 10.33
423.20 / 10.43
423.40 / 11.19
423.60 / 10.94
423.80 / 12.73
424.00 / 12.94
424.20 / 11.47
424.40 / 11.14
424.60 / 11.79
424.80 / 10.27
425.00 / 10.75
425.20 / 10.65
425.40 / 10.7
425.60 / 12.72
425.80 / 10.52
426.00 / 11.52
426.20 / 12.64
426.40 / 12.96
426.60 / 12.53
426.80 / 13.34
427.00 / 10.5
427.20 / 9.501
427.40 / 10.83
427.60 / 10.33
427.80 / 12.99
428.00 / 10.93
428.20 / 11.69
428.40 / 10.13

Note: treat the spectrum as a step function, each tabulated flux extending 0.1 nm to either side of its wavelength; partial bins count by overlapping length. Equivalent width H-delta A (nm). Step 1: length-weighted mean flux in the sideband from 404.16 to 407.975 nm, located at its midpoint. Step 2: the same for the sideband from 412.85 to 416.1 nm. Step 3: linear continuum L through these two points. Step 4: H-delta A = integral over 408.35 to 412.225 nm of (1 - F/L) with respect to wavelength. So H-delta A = 0.13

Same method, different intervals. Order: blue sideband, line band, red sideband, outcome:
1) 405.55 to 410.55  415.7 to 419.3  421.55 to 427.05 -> 0.10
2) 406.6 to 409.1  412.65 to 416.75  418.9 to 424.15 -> 0.08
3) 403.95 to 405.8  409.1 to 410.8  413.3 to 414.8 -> 0.16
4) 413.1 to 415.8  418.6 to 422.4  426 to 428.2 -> 0.03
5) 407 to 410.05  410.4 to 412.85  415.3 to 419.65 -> 0.00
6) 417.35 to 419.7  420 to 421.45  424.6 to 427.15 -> -0.05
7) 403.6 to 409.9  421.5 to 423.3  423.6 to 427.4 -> 0.14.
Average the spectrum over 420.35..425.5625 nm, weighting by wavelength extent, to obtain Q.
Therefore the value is 11.1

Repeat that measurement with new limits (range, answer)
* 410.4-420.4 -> 10.6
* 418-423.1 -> 10.8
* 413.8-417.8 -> 10.5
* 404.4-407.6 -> 10.5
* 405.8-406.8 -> 10.4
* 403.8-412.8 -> 10.5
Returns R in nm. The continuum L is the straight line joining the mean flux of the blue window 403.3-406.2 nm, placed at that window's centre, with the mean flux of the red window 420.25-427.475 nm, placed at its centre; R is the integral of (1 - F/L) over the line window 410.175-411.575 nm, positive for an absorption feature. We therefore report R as 0.14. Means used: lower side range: 10.6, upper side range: 11.2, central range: 9.74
